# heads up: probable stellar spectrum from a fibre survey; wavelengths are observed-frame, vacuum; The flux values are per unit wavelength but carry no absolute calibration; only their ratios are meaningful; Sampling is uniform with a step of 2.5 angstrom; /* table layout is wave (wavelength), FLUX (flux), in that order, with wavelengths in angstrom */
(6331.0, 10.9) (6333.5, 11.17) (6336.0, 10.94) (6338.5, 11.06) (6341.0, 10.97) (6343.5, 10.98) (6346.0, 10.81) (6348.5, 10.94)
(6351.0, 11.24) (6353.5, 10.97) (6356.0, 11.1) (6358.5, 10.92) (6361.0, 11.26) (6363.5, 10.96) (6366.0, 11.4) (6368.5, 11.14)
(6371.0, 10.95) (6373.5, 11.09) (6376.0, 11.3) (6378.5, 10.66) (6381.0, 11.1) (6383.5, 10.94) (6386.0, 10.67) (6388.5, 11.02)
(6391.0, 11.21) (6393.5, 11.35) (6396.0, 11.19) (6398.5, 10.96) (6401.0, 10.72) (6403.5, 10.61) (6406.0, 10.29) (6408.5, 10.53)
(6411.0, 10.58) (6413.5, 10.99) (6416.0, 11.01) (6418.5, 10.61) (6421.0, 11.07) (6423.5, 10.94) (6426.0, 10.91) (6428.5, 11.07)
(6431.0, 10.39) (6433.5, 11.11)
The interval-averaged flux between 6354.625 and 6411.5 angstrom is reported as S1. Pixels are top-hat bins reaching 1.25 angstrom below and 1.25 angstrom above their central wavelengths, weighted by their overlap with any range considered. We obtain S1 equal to 11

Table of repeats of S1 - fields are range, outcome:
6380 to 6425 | 10.9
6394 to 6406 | 10.8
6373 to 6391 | 11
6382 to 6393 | 11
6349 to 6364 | 11.1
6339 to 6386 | 11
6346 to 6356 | 11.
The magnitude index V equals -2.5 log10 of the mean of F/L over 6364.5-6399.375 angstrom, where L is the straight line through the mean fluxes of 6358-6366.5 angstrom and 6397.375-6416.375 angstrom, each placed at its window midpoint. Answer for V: -0.013 mag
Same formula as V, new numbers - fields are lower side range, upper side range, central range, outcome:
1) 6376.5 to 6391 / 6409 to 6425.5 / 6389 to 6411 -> 0.005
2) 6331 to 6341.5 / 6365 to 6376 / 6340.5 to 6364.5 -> 0.007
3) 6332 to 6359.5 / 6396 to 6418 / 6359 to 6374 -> -0.021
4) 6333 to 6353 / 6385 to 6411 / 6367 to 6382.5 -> -0.013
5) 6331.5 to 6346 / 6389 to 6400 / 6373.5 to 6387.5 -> 0.016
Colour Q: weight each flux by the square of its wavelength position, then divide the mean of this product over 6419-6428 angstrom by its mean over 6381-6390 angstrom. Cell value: 1.02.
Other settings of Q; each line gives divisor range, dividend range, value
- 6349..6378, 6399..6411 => 0.96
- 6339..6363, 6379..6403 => 1.01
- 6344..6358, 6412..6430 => 1.02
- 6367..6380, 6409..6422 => 0.99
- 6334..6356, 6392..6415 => 1.00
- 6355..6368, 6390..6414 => 0.99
